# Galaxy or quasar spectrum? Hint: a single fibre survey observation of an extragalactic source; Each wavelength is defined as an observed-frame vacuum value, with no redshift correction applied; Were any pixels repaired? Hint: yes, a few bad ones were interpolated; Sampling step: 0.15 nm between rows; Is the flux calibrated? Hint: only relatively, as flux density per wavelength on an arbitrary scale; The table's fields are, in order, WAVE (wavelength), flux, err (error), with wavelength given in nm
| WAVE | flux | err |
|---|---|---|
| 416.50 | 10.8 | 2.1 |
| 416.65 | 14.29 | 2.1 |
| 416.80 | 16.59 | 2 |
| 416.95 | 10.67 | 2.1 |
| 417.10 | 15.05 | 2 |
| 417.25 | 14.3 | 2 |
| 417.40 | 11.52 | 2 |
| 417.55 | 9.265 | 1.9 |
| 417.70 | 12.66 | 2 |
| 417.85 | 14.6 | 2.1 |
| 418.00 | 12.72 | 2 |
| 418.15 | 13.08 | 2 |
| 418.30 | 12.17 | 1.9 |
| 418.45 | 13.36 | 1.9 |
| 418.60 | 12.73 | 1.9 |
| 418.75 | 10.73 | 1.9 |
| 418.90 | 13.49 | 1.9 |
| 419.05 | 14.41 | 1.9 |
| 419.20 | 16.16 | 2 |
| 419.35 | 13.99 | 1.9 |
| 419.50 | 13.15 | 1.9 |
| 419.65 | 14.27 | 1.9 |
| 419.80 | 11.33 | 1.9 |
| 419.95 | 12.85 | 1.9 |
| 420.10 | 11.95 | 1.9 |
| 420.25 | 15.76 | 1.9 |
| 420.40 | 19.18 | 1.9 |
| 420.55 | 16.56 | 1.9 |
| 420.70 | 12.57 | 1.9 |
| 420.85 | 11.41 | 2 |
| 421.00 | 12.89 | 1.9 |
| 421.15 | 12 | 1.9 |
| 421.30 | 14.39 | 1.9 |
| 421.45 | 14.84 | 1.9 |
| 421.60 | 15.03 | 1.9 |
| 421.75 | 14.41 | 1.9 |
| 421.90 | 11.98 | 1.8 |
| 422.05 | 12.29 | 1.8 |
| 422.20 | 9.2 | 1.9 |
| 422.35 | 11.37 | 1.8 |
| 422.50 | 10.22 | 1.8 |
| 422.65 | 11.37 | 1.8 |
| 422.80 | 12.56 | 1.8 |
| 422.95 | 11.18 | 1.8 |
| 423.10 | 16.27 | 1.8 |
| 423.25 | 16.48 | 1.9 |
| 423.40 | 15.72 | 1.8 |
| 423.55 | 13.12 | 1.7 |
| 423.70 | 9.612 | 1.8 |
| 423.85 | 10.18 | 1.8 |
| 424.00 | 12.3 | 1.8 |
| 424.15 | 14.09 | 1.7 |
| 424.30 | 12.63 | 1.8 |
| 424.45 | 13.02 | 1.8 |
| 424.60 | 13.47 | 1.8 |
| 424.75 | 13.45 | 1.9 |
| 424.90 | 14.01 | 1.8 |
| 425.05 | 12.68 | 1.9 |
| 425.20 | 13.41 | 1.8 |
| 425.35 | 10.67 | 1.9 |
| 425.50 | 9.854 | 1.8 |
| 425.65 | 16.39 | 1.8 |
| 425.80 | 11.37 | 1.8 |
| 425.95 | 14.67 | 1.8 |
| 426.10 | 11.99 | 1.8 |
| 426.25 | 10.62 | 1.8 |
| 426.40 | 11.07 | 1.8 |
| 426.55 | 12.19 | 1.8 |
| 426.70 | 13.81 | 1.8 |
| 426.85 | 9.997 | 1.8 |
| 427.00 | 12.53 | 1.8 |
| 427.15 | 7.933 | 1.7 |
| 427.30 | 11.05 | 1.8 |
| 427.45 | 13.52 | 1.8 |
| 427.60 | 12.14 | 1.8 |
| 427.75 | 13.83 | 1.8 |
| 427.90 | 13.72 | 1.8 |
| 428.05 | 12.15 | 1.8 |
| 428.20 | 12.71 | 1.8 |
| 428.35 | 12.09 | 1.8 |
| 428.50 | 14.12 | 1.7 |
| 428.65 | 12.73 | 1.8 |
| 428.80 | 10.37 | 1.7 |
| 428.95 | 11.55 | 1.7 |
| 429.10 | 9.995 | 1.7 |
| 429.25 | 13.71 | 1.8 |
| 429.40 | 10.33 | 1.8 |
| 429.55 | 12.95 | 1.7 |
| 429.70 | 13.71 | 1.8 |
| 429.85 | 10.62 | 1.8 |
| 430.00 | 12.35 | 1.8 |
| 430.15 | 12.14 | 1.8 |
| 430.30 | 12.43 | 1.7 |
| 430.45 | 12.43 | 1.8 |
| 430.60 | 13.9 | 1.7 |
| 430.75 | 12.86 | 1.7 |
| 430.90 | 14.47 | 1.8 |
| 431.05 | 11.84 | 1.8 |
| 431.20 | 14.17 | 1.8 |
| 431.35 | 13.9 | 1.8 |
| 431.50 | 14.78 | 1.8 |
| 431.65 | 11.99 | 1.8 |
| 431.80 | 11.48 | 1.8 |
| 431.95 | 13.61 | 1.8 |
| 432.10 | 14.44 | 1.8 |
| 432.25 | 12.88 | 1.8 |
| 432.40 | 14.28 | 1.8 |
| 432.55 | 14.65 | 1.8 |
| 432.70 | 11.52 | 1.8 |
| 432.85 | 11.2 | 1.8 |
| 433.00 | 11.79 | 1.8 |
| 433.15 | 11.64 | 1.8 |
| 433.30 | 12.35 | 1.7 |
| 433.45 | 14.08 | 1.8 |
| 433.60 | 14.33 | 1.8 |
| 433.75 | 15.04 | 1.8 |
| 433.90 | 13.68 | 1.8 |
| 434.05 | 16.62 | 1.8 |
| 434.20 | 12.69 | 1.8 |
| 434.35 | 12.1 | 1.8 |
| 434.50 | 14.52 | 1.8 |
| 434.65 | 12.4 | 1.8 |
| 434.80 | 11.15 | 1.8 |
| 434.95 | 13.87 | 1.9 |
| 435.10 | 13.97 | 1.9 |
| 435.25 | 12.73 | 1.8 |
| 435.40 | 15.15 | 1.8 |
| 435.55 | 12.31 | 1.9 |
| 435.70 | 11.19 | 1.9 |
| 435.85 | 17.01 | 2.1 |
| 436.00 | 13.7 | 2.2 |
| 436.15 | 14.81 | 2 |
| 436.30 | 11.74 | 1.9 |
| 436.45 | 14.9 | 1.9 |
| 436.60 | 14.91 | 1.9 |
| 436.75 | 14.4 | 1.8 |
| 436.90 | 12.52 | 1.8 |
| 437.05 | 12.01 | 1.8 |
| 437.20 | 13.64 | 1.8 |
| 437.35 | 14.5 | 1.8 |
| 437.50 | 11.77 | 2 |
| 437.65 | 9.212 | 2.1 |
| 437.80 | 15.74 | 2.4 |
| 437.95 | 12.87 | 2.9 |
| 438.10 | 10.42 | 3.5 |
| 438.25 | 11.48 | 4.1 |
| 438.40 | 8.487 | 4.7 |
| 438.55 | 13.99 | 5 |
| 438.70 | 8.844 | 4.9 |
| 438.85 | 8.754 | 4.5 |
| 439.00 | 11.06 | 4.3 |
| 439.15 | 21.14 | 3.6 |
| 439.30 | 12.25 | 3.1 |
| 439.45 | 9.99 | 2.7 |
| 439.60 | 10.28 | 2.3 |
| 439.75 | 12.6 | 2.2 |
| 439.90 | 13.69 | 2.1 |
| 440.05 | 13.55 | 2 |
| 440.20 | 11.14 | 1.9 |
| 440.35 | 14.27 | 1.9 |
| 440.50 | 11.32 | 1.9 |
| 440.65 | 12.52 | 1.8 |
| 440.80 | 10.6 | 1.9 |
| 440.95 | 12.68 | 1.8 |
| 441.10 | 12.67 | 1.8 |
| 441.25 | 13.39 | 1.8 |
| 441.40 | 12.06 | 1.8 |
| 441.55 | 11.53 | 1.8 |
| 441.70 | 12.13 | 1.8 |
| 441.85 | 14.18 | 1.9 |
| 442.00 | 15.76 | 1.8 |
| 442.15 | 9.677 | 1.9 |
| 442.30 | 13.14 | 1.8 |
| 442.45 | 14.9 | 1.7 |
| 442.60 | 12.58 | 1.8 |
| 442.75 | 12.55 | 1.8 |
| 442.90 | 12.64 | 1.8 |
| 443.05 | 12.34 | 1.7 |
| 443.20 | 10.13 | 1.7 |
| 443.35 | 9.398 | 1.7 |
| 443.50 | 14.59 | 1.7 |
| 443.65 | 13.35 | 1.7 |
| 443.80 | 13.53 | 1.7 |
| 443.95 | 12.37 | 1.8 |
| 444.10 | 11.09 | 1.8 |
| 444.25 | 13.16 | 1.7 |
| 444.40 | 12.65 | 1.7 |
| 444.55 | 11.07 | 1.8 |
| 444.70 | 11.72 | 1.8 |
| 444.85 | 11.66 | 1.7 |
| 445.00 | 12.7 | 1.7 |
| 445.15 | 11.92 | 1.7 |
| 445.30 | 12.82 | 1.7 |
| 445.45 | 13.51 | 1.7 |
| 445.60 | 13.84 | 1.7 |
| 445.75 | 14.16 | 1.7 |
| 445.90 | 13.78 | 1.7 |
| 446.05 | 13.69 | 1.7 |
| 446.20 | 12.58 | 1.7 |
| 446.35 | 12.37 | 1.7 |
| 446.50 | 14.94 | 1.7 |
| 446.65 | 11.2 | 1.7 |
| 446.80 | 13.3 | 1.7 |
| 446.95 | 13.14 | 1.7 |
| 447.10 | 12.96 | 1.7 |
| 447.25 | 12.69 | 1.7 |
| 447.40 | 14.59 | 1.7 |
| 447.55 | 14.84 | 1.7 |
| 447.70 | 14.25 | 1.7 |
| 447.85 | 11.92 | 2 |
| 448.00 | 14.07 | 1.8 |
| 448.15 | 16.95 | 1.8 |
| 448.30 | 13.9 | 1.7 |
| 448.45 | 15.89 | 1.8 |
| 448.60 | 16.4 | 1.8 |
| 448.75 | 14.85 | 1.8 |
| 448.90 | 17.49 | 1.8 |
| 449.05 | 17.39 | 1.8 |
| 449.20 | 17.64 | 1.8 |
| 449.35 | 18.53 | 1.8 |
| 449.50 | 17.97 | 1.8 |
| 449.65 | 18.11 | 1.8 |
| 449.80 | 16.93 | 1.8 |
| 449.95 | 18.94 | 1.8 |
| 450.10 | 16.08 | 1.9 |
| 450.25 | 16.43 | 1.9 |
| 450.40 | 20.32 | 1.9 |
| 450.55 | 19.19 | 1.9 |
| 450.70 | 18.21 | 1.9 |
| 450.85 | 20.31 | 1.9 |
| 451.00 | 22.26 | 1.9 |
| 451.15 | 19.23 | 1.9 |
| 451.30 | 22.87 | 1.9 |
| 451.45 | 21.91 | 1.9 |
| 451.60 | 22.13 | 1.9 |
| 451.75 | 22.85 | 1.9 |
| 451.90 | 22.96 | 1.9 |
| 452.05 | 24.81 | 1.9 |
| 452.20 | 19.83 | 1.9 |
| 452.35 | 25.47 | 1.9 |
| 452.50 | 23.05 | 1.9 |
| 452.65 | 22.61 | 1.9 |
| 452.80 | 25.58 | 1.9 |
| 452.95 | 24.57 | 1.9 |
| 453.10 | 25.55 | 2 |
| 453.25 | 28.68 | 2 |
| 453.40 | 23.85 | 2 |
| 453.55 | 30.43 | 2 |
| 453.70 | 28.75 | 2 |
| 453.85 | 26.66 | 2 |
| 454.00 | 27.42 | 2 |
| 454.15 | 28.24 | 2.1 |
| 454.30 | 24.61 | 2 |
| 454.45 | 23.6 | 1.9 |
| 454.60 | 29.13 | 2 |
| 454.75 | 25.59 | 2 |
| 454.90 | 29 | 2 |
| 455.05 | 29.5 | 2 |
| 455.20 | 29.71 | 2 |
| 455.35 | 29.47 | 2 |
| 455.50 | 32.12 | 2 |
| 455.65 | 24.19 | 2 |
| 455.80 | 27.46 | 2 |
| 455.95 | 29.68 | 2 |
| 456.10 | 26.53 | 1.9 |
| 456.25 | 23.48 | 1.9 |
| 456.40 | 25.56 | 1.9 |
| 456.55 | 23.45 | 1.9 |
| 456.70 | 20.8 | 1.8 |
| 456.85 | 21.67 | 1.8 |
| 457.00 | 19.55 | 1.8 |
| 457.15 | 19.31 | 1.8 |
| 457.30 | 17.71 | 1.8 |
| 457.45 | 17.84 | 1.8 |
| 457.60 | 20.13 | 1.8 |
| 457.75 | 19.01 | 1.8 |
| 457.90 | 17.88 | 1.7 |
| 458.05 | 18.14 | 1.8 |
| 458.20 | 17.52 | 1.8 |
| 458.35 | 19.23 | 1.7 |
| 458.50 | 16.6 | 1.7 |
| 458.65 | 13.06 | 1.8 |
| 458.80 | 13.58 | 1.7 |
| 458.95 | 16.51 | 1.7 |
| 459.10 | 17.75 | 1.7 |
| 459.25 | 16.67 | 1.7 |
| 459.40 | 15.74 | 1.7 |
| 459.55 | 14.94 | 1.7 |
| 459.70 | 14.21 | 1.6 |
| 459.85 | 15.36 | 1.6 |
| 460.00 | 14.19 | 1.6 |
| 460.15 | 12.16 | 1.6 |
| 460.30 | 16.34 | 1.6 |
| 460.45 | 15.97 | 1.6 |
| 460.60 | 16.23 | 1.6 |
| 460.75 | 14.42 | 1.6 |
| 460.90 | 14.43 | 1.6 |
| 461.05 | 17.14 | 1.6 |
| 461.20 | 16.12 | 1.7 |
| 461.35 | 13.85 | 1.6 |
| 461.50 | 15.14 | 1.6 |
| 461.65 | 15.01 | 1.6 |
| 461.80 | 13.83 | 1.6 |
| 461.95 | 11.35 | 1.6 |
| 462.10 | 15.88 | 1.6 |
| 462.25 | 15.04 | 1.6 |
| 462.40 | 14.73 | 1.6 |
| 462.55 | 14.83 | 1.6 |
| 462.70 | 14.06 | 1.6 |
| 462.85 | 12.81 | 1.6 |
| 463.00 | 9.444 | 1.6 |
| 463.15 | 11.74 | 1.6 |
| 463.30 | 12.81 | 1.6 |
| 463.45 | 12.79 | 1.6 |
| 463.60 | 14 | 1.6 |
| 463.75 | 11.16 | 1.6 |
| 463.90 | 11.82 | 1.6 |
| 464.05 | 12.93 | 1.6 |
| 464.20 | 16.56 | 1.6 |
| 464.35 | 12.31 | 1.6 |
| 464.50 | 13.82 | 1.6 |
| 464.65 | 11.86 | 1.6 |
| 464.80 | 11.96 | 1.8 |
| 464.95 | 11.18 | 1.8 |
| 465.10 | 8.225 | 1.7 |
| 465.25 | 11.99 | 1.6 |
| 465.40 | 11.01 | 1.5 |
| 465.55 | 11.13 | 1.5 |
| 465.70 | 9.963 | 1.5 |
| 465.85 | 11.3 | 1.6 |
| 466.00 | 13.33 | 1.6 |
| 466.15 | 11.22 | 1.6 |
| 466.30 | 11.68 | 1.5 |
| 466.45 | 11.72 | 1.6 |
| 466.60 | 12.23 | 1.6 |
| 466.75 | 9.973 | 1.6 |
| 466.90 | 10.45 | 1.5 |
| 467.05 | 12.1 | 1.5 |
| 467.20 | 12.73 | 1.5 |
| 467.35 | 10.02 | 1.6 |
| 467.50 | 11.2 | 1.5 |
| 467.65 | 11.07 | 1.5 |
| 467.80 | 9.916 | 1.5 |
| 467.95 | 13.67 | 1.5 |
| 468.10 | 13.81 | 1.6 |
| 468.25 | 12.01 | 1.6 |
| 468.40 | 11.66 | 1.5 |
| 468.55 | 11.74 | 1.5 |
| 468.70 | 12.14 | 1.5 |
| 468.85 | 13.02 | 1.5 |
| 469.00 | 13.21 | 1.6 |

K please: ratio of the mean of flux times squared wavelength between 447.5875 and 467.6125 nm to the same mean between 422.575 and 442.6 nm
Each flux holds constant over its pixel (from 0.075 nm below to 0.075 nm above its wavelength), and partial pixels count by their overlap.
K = 1.57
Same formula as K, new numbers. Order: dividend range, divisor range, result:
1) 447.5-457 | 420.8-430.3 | 2.02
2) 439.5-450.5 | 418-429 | 1.18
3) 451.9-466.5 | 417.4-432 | 1.68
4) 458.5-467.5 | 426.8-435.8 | 1.20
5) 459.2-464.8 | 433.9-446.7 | 1.21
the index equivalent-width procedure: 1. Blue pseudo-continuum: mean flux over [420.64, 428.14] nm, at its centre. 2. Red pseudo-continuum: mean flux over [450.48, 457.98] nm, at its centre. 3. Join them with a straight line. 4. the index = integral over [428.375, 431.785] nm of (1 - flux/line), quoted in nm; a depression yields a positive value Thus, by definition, 0.50 nm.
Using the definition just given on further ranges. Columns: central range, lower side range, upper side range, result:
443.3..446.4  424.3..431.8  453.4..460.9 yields 0.86 nm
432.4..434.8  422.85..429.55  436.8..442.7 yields -0.15 nm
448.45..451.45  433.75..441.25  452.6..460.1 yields 0.12 nm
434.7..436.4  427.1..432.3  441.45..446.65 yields -0.11 nm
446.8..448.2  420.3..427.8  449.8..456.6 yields 0.52 nm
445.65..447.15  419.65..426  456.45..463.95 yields 0.15 nm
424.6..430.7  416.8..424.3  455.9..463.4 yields 0.65 nm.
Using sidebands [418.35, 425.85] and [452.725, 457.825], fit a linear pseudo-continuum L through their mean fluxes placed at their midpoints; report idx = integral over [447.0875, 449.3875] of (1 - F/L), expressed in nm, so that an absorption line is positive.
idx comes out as 0.752 nm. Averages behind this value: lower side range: 13.1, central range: 15.3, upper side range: 25.3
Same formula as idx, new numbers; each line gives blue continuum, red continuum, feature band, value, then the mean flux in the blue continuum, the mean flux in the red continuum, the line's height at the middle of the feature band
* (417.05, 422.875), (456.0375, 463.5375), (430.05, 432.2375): 0.14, 13.1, 16.4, 14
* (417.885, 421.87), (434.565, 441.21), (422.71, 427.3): 0.29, 13.7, 12.7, 13.4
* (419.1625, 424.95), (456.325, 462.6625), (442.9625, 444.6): 0.33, 13.2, 16.6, 15.2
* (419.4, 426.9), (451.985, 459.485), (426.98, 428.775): 0.26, 12.9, 23.1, 14.4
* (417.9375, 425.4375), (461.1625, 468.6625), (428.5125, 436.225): -0.05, 13.1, 12.4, 13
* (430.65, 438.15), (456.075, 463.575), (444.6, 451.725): -0.40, 13.3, 16.4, 15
